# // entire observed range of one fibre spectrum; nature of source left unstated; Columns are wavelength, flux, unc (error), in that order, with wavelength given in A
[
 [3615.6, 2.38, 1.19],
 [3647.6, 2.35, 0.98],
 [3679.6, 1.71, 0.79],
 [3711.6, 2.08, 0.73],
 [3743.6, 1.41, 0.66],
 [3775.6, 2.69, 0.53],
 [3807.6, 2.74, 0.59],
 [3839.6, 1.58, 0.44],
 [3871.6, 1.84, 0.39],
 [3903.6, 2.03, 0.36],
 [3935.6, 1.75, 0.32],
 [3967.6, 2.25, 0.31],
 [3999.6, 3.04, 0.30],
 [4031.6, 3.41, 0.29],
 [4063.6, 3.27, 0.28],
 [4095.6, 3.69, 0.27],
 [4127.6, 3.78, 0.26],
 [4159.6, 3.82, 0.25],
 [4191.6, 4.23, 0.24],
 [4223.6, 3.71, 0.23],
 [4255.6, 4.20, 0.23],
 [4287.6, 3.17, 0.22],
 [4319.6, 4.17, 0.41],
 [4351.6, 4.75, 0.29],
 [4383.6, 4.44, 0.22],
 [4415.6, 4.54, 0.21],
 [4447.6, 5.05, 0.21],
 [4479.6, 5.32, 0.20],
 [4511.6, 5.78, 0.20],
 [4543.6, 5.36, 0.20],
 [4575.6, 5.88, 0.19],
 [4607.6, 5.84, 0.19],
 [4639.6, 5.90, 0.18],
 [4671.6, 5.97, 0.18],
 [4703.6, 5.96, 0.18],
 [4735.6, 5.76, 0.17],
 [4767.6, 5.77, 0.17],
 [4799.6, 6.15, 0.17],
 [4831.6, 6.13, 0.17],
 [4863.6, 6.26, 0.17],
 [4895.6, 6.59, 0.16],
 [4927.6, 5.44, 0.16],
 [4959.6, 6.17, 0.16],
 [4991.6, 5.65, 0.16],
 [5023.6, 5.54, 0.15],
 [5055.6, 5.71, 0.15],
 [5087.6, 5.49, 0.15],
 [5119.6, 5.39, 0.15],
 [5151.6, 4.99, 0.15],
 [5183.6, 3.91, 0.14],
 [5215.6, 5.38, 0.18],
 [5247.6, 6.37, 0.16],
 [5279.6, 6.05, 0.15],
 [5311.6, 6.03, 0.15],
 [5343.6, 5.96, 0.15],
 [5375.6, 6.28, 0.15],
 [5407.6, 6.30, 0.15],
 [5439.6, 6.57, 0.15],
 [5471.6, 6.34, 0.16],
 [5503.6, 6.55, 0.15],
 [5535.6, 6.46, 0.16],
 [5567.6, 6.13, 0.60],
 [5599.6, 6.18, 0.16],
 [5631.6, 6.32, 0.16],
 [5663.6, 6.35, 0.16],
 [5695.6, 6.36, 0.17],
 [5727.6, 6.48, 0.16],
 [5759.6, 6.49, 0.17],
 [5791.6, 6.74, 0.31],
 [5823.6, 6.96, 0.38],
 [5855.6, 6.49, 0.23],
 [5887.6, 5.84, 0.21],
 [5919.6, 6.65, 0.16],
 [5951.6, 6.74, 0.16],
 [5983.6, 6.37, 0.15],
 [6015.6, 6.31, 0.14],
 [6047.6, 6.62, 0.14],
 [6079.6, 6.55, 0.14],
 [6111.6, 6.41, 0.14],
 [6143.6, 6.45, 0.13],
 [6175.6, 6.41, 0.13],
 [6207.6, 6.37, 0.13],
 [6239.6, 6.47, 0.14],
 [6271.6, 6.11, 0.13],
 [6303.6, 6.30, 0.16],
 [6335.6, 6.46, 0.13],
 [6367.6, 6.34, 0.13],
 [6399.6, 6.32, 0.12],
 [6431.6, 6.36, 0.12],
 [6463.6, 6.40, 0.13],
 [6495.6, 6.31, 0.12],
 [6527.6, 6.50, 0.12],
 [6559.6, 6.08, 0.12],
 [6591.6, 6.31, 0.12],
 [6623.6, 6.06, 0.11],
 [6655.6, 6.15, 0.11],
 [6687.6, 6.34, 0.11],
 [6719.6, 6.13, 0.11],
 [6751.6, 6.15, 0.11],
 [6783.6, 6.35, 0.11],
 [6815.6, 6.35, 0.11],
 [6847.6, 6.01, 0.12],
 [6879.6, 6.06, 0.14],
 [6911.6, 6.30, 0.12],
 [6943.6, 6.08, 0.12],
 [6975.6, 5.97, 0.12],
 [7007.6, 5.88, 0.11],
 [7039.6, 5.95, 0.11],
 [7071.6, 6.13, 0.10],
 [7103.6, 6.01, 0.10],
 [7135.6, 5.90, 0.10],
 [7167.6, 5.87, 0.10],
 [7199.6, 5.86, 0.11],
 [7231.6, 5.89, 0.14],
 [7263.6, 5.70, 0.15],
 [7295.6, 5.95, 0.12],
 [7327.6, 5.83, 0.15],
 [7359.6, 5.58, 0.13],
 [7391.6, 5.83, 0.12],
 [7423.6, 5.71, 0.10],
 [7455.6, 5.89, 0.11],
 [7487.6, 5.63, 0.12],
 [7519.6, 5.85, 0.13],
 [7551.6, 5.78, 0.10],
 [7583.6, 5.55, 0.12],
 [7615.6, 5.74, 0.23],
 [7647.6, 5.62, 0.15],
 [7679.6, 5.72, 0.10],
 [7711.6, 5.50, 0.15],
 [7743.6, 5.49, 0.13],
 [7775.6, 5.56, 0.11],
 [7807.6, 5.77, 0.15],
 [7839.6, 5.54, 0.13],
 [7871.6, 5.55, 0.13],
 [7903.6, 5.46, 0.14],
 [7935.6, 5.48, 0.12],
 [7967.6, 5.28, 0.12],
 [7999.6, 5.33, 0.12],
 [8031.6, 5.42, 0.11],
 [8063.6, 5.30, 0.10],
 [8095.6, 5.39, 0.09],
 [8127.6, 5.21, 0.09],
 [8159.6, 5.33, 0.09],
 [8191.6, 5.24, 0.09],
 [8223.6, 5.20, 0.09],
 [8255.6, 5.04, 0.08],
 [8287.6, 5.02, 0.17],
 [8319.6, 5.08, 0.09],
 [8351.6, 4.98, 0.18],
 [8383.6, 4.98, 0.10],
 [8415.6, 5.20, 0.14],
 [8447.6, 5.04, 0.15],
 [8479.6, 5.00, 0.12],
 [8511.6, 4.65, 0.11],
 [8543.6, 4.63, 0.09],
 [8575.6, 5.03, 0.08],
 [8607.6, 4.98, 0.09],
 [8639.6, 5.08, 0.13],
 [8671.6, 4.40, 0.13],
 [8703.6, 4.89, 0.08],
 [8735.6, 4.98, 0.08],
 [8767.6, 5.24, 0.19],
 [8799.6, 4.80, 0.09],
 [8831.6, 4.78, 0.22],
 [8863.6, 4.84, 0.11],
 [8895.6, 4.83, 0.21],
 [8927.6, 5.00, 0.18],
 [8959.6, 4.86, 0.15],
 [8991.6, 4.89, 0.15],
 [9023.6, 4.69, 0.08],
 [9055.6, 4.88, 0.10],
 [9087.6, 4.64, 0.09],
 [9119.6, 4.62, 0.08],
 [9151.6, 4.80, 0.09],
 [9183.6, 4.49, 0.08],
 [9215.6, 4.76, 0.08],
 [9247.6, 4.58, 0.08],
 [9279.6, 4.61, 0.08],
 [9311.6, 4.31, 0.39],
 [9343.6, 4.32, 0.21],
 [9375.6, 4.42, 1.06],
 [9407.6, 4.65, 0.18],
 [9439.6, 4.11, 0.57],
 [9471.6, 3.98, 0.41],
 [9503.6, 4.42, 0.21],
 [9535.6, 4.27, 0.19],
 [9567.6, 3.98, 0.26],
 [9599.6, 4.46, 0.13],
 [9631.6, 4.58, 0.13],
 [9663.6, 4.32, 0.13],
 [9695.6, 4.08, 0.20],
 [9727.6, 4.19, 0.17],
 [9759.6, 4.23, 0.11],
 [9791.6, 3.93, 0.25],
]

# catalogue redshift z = 0.00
